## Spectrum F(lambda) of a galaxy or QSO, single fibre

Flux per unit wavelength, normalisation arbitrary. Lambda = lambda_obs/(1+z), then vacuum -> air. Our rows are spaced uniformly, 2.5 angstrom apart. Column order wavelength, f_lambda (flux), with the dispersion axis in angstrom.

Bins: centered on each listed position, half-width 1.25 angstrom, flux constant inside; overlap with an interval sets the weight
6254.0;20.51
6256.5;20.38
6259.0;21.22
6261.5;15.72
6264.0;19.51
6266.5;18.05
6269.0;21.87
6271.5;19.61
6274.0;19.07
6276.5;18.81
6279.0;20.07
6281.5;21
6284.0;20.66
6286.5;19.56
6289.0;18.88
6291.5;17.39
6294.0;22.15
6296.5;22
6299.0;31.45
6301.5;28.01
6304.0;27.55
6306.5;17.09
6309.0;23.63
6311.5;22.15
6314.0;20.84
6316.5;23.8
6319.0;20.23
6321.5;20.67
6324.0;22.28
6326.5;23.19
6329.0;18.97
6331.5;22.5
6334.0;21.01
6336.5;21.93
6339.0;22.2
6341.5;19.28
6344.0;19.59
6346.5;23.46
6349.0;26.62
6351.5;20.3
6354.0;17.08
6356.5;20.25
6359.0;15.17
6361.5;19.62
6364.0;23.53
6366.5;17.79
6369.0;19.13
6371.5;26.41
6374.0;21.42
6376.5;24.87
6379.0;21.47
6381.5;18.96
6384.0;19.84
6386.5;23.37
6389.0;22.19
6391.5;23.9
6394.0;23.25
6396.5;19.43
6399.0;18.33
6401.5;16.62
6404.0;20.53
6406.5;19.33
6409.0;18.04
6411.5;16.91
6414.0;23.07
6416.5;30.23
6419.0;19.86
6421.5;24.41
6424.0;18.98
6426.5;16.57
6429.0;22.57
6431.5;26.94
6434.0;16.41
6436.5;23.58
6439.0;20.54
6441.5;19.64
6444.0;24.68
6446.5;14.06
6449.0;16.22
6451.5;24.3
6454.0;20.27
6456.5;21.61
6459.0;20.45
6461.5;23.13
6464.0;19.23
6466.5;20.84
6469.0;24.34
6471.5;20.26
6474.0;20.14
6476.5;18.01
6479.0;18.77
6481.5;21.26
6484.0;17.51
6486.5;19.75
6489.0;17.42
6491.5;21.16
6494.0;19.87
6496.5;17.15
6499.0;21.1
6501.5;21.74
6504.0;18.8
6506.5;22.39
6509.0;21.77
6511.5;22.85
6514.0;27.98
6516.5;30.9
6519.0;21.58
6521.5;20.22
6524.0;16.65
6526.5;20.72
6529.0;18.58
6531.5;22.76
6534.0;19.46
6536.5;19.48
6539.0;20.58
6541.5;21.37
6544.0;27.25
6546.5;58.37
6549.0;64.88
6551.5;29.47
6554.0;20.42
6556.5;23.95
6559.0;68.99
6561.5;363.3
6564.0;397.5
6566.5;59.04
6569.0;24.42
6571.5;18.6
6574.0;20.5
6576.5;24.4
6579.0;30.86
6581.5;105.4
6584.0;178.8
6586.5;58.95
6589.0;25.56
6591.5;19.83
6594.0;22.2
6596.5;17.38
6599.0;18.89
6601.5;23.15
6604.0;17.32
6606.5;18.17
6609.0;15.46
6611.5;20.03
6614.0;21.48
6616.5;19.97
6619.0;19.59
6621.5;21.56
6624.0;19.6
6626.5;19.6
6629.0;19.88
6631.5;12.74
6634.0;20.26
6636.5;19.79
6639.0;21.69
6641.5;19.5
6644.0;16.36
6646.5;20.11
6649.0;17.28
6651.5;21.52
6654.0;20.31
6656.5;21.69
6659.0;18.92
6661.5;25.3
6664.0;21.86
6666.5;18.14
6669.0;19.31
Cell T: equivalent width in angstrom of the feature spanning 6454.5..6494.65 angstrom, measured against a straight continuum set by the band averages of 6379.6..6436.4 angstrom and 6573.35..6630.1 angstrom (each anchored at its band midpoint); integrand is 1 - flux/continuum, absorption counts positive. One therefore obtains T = 7.8 angstrom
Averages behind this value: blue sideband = 21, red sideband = 33.1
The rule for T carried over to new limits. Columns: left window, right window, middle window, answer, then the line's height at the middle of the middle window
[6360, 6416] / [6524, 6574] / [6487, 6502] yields 9.2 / 50.7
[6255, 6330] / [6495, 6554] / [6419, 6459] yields 5.3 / 23.8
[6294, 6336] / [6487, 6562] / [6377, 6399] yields 4.3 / 26.7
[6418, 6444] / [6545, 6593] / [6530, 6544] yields 9.7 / 68.8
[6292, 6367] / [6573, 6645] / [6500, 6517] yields 2.3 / 27.1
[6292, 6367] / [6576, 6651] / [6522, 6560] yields -2.9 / 27.5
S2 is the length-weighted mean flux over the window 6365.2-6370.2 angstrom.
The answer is 18.5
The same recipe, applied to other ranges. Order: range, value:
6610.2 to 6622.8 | 20.5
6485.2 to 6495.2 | 19.5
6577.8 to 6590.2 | 80.3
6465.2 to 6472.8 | 21.8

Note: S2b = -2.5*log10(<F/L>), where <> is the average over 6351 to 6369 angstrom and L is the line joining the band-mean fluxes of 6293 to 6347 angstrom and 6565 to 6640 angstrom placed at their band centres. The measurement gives 0.24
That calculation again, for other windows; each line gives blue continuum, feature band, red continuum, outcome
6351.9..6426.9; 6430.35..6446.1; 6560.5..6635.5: 0.30 mag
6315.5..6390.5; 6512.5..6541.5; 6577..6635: 0.31 mag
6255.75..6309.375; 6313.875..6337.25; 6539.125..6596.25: 0.32 mag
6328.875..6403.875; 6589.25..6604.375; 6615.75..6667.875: -0.02 mag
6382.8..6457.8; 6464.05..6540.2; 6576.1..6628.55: 0.27 mag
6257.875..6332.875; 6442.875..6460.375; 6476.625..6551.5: 0.15 mag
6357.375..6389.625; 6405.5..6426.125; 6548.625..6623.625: 0.32 mag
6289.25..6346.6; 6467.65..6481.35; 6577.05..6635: 0.33 mag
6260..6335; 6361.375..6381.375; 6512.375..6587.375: 0.45 mag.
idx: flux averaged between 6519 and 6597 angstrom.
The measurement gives 59.1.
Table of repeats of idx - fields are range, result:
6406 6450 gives 20.7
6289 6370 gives 21.6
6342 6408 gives 20.8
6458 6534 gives 20.9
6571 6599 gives 47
